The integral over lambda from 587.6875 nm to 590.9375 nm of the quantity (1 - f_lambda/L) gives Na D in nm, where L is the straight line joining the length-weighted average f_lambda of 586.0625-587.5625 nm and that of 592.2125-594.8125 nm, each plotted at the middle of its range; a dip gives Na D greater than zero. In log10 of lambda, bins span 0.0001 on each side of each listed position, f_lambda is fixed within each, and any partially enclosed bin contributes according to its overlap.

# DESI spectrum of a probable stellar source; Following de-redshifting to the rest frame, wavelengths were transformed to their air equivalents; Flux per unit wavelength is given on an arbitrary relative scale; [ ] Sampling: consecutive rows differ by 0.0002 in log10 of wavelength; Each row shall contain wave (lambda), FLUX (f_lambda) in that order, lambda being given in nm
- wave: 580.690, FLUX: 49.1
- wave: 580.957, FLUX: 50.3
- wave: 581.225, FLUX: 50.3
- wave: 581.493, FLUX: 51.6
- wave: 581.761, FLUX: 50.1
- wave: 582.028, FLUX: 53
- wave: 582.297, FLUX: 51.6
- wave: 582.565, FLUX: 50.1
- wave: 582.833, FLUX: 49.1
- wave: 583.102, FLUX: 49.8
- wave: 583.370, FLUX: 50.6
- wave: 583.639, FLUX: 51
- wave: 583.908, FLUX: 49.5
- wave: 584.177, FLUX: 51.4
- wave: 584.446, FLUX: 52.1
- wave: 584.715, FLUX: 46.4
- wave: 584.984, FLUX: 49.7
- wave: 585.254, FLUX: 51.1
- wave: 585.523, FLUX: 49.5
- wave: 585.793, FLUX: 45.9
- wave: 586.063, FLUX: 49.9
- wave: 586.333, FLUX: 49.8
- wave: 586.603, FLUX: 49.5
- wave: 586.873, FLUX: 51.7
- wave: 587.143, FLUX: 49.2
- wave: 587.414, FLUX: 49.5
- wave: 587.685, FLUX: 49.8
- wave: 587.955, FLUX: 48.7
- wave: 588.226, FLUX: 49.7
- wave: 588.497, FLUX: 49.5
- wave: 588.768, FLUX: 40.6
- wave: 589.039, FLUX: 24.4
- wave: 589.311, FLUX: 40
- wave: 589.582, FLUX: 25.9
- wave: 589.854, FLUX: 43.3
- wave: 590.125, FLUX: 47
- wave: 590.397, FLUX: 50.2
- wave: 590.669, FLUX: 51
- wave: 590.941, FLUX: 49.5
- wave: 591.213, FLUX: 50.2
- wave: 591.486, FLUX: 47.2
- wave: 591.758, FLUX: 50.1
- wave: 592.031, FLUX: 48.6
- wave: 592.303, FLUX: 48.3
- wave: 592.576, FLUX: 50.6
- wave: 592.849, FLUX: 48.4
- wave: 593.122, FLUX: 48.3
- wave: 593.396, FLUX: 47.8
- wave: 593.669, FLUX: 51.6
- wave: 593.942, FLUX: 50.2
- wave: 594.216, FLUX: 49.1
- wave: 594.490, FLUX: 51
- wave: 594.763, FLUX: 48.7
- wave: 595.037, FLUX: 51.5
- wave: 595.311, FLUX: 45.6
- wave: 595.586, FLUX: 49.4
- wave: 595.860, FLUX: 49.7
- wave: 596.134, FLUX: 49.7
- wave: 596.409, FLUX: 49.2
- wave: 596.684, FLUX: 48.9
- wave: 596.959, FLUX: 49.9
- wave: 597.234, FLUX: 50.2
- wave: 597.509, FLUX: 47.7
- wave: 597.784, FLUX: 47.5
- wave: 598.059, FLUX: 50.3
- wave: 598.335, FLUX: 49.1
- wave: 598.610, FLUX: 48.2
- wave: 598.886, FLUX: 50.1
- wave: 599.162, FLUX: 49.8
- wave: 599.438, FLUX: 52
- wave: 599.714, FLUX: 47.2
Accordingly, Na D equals 0.42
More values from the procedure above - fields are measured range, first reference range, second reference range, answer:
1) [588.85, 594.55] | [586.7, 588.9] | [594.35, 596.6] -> 0.324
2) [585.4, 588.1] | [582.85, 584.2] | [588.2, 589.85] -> -0.401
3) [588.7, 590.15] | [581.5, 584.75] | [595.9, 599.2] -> 0.408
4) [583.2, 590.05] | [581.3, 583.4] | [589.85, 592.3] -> 0.426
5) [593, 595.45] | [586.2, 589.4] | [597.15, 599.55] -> -0.062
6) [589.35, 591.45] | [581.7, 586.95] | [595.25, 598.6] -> 0.186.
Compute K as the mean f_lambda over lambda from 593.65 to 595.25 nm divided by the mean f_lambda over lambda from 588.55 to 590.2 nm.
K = 1.35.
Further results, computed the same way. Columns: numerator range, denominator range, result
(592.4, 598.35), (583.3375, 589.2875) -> 1.03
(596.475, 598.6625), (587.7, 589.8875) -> 1.21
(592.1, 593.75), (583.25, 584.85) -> 0.98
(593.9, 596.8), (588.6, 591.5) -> 1.16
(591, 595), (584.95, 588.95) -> 1.01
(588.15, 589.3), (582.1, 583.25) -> 0.80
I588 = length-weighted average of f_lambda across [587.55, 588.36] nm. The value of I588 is 49.4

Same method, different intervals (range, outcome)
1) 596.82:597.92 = 48.8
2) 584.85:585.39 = 50.4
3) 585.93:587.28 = 50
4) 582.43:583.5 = 49.9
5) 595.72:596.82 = 49.4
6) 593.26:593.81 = 49.8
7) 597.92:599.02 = 49.4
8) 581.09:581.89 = 50.6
